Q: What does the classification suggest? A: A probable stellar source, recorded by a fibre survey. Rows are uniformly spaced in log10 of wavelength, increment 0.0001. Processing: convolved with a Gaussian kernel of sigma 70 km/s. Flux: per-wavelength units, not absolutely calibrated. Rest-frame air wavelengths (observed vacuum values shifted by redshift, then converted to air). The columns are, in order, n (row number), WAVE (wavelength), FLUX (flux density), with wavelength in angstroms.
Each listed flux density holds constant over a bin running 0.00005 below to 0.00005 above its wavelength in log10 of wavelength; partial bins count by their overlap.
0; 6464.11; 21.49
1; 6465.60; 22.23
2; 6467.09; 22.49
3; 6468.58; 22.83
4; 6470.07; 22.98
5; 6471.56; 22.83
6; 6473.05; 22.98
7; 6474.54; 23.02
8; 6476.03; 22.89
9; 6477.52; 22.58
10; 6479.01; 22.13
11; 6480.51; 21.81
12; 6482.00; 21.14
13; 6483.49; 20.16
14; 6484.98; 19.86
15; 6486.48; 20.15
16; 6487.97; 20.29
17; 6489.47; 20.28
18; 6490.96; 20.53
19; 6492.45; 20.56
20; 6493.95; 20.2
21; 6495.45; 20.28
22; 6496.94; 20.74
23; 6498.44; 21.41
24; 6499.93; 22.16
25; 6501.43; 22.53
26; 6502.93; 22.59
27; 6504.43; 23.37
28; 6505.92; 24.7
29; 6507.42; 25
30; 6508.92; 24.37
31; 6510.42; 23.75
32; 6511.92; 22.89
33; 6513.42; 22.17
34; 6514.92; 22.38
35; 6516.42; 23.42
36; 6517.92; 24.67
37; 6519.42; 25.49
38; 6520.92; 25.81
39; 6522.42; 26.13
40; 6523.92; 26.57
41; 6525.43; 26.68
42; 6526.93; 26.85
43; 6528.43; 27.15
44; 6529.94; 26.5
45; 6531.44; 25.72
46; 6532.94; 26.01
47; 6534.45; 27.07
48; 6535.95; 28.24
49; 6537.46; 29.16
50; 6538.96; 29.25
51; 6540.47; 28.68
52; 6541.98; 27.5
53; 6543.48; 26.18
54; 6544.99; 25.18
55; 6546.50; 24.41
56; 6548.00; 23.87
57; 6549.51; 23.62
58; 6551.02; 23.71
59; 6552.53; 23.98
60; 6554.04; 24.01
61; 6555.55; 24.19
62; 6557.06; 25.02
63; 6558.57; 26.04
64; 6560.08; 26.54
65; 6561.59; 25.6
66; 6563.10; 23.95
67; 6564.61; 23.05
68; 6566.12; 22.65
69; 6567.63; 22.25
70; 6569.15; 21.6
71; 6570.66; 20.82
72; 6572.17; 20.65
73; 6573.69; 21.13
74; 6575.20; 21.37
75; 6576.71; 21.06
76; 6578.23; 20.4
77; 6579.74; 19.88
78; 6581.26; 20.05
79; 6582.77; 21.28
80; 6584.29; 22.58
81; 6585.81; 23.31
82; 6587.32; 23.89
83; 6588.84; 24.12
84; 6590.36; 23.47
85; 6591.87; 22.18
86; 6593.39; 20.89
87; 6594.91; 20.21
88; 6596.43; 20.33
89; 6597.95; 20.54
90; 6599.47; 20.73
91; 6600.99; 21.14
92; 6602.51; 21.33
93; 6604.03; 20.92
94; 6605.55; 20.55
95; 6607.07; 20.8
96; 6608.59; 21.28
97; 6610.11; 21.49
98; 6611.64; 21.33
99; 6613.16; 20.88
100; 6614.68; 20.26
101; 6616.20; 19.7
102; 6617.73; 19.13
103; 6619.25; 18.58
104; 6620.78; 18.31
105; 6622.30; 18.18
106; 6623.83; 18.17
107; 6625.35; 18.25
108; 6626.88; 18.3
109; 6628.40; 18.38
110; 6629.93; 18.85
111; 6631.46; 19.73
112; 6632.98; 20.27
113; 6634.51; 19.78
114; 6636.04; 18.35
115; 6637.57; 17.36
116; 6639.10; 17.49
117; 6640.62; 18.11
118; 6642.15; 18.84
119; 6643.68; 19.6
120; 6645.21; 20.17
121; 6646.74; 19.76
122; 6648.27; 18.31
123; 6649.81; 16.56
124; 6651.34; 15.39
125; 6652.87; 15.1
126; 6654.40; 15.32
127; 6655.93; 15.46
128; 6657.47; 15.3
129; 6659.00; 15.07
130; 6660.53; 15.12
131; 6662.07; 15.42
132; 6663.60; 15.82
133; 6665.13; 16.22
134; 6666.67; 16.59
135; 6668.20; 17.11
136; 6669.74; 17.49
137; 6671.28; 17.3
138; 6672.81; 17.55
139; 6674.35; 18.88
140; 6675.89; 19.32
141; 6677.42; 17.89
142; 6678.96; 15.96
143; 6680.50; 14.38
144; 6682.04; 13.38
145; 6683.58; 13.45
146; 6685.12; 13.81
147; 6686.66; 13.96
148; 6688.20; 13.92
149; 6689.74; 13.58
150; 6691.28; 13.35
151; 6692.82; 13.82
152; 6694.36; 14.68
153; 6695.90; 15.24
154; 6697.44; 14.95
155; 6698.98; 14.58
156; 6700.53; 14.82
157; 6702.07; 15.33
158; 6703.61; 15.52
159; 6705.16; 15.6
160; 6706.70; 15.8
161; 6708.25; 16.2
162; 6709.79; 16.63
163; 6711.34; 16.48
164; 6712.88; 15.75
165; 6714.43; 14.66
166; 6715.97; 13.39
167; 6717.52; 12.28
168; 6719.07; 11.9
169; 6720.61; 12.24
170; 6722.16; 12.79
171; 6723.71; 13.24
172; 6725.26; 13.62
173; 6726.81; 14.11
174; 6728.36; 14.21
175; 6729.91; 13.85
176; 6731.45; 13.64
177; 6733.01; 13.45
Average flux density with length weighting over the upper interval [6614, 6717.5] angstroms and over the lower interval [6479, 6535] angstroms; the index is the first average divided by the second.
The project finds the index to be 0.7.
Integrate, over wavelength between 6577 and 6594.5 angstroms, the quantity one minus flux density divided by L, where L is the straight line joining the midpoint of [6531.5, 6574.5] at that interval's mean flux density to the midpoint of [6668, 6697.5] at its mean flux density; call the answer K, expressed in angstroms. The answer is 0.4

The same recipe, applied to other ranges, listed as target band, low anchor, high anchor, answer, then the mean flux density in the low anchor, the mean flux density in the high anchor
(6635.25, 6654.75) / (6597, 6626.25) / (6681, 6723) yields 0.2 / 20.1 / 14.4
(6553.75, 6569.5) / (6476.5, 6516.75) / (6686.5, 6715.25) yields -3.5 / 21.9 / 15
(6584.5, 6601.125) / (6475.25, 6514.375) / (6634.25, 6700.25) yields -2.9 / 21.9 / 16.2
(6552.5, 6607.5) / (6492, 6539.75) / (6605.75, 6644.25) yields -2.0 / 24.5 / 19.3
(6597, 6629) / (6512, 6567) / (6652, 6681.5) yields 0.5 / 25.4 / 16.4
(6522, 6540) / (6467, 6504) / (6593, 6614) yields -4.9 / 21.6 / 20.9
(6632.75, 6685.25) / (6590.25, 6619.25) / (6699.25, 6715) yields 3.4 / 20.8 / 15.7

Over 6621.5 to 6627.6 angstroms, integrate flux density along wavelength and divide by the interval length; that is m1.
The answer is 18.2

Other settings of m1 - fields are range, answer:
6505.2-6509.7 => 24.7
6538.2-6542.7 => 28.5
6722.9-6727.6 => 13.6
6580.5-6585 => 21.3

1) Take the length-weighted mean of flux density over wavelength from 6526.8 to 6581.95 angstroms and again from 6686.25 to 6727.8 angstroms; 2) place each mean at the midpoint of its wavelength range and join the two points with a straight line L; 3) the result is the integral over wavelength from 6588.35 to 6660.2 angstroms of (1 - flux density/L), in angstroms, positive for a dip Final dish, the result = 2.4 angstroms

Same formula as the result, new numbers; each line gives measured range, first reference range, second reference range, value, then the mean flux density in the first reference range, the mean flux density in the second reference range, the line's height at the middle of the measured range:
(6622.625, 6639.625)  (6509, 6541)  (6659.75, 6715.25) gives 0.45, 25.9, 15.6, 19.1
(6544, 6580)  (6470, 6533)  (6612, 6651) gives -3.51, 23.1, 18.8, 21.1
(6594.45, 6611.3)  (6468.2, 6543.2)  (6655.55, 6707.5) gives -1.48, 23.8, 15.5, 19.2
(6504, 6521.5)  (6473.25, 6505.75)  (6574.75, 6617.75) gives -2.12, 21.5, 21.2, 21.4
